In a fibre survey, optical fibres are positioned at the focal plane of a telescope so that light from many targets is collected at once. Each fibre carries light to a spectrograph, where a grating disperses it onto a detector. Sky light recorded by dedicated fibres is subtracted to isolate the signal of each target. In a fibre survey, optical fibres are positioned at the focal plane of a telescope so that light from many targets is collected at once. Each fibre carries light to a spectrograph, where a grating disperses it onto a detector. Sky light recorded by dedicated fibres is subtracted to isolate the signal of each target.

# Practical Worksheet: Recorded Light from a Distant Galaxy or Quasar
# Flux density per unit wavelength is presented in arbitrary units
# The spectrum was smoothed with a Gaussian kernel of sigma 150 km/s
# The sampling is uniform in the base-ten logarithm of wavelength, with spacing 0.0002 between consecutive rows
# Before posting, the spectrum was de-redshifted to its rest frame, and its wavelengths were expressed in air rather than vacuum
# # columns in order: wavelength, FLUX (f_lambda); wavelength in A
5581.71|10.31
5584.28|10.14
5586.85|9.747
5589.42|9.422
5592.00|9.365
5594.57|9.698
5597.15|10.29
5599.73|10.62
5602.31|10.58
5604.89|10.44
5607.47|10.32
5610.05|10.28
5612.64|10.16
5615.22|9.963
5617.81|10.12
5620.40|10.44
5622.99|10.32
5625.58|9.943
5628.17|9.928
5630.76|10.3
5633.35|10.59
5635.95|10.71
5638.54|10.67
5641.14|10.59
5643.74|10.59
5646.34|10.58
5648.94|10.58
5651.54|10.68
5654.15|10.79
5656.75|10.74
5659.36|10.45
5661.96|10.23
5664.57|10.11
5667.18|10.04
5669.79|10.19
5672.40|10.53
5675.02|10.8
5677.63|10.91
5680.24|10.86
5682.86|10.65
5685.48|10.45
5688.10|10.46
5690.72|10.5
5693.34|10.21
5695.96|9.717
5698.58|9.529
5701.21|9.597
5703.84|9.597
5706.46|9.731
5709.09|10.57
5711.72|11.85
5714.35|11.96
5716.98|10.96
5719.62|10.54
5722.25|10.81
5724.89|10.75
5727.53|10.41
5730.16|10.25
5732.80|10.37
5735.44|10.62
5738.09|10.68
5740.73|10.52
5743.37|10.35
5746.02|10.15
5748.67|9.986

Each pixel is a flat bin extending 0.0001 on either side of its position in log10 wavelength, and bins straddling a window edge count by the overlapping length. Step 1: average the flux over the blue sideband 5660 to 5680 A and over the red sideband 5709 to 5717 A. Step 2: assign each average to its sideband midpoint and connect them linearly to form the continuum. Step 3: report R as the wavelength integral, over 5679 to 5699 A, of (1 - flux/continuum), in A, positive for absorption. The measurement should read 1.06 A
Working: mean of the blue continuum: 10.4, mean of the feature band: 10.3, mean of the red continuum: 11.5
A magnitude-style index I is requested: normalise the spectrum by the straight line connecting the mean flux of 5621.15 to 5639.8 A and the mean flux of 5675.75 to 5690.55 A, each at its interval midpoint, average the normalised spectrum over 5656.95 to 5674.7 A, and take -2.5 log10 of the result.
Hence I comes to 0.03 mag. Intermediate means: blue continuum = 10.4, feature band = 10.3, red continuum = 10.7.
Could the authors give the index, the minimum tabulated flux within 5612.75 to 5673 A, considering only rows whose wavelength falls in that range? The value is 9.928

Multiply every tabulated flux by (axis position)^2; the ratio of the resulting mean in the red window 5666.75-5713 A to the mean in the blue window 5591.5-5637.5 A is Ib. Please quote 1.04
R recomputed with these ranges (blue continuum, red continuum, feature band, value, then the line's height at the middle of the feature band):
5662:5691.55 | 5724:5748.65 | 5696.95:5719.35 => 0.0 A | 10.5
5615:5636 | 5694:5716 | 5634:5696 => -1.4 A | 10.3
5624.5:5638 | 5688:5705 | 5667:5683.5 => -0.9 A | 10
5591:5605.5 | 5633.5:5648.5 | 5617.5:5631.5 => 0.4 A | 10.4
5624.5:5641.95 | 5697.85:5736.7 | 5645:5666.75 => -0.2 A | 10.4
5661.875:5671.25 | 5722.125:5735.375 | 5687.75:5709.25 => 0.8 A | 10.3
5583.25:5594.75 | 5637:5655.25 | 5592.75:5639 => -0.7 A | 10.1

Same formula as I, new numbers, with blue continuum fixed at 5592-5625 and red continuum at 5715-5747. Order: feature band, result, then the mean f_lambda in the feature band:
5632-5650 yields -0.03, 10.6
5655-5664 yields -0.01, 10.5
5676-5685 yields -0.04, 10.8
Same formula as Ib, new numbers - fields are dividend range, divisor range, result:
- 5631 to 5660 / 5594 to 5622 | 1.05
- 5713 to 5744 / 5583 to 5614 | 1.11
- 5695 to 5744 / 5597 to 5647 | 1.05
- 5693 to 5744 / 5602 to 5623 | 1.06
